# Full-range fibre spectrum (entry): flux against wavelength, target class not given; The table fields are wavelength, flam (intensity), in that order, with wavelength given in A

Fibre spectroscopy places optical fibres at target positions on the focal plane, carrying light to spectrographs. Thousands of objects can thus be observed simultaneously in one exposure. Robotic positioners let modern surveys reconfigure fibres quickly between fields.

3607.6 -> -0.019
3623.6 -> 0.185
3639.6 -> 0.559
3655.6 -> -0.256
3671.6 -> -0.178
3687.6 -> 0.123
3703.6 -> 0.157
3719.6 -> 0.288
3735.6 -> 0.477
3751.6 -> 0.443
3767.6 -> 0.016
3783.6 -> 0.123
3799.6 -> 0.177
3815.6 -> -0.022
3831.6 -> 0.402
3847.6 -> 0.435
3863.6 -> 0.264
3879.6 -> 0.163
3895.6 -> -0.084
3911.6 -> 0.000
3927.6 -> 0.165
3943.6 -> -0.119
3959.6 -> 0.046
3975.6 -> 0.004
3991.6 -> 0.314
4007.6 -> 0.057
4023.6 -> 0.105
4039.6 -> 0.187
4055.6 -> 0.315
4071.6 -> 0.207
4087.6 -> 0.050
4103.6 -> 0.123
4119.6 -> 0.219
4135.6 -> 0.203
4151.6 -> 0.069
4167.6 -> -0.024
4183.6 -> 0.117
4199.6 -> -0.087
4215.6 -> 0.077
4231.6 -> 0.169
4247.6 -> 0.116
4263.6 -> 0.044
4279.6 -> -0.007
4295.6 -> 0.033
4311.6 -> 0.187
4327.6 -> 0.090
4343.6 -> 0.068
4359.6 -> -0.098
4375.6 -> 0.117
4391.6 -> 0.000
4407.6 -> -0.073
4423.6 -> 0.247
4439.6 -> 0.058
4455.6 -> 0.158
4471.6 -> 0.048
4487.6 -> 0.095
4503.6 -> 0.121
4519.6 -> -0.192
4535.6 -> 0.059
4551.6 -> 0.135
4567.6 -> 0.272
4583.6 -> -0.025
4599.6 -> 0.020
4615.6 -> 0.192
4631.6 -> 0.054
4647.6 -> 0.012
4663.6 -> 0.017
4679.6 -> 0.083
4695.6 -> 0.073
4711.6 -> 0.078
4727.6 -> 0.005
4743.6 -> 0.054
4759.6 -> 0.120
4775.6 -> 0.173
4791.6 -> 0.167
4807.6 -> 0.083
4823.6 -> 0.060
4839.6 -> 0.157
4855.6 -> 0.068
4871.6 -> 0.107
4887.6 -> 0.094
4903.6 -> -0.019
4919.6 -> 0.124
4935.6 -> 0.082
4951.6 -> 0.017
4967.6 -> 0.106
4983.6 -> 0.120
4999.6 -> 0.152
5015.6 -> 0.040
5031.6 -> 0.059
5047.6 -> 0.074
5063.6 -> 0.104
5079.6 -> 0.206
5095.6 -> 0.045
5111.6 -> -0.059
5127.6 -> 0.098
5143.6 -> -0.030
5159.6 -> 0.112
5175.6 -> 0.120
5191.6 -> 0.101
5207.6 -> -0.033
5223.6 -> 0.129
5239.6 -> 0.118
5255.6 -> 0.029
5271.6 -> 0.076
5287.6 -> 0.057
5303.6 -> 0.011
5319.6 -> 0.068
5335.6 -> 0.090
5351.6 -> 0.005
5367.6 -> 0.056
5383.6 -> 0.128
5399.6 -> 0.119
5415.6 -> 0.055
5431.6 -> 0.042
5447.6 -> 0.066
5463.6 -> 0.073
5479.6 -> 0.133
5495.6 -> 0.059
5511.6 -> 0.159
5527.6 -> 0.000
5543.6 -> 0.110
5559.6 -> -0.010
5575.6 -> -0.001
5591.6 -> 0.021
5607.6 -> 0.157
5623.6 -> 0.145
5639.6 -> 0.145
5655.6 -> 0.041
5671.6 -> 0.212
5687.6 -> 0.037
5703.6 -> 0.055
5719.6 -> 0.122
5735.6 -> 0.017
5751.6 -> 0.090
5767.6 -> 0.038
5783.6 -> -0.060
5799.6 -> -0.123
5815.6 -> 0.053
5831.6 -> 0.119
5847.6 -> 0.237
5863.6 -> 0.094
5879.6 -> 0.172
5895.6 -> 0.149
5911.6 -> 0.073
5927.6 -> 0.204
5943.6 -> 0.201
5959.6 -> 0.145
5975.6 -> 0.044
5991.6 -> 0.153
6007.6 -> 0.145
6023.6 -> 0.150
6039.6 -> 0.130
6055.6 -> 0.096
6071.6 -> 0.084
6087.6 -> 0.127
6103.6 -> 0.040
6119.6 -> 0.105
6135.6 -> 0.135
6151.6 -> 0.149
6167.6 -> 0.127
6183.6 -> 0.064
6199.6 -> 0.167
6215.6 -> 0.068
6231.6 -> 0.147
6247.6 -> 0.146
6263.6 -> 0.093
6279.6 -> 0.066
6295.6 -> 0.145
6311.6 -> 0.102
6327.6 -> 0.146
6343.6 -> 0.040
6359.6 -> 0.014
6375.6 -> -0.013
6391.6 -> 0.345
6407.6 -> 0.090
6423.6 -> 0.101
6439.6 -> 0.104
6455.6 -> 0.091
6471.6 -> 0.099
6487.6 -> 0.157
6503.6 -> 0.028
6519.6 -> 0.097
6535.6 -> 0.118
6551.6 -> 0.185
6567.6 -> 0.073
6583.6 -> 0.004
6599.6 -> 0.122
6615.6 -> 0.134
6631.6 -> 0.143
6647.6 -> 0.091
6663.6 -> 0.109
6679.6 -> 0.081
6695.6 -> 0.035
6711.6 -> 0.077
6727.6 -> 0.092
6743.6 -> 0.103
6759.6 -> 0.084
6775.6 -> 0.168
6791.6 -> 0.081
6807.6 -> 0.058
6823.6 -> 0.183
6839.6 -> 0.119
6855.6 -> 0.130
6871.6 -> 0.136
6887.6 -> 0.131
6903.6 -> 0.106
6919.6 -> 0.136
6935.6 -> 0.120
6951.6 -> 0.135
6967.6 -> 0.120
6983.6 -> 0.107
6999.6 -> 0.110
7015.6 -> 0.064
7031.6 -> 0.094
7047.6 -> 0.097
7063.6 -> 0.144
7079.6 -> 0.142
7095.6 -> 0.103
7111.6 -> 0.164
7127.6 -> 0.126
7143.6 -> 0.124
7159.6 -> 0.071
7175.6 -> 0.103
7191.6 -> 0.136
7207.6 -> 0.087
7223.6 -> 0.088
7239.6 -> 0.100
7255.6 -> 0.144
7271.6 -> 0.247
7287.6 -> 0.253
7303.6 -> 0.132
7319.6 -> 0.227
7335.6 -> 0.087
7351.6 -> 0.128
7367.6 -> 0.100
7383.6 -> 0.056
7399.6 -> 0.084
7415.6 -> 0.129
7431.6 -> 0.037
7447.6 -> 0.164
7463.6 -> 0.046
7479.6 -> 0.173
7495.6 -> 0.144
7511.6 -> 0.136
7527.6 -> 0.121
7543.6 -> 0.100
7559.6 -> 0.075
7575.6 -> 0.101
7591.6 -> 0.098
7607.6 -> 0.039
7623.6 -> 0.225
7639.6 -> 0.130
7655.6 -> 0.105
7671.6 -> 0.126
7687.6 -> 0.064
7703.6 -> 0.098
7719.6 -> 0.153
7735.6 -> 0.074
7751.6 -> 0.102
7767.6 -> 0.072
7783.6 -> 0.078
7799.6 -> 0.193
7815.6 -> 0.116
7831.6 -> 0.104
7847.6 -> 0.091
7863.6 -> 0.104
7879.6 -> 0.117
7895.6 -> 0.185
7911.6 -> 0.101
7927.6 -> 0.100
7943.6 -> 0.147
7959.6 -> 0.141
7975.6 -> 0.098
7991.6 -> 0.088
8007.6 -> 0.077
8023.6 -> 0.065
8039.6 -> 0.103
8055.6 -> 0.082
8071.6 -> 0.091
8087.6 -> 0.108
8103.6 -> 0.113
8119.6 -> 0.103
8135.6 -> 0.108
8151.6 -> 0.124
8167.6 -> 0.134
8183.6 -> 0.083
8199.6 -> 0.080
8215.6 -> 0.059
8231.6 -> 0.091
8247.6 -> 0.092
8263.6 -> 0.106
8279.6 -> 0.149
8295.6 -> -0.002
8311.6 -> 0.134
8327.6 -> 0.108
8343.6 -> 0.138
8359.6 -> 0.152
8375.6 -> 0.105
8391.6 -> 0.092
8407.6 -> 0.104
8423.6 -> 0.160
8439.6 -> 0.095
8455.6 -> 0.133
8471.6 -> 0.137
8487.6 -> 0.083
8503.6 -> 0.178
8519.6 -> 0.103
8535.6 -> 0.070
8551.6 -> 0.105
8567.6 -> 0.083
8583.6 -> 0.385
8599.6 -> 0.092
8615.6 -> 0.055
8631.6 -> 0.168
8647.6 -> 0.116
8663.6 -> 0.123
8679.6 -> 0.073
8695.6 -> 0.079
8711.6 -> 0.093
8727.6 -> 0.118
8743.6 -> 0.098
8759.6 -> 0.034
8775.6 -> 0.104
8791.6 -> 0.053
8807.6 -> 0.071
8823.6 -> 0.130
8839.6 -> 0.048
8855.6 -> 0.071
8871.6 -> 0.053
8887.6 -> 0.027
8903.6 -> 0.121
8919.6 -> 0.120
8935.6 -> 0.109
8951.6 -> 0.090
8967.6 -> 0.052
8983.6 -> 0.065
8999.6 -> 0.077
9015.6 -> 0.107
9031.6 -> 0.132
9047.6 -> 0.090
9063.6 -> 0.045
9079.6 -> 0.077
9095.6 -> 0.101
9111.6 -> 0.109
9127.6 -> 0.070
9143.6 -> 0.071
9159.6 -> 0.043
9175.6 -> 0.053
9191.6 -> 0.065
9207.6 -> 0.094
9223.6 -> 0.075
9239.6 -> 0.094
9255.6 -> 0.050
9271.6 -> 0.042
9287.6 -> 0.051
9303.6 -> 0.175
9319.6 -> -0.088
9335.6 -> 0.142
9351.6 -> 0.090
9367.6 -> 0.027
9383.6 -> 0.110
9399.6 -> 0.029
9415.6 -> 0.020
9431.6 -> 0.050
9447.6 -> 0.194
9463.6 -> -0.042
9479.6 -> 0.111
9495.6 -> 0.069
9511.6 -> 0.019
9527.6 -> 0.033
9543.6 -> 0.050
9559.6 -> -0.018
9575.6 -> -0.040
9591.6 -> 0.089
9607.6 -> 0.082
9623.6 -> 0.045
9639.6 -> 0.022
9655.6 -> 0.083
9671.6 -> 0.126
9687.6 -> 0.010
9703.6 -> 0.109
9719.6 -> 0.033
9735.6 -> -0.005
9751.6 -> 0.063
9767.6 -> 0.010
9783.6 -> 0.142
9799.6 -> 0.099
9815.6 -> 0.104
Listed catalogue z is 0.71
